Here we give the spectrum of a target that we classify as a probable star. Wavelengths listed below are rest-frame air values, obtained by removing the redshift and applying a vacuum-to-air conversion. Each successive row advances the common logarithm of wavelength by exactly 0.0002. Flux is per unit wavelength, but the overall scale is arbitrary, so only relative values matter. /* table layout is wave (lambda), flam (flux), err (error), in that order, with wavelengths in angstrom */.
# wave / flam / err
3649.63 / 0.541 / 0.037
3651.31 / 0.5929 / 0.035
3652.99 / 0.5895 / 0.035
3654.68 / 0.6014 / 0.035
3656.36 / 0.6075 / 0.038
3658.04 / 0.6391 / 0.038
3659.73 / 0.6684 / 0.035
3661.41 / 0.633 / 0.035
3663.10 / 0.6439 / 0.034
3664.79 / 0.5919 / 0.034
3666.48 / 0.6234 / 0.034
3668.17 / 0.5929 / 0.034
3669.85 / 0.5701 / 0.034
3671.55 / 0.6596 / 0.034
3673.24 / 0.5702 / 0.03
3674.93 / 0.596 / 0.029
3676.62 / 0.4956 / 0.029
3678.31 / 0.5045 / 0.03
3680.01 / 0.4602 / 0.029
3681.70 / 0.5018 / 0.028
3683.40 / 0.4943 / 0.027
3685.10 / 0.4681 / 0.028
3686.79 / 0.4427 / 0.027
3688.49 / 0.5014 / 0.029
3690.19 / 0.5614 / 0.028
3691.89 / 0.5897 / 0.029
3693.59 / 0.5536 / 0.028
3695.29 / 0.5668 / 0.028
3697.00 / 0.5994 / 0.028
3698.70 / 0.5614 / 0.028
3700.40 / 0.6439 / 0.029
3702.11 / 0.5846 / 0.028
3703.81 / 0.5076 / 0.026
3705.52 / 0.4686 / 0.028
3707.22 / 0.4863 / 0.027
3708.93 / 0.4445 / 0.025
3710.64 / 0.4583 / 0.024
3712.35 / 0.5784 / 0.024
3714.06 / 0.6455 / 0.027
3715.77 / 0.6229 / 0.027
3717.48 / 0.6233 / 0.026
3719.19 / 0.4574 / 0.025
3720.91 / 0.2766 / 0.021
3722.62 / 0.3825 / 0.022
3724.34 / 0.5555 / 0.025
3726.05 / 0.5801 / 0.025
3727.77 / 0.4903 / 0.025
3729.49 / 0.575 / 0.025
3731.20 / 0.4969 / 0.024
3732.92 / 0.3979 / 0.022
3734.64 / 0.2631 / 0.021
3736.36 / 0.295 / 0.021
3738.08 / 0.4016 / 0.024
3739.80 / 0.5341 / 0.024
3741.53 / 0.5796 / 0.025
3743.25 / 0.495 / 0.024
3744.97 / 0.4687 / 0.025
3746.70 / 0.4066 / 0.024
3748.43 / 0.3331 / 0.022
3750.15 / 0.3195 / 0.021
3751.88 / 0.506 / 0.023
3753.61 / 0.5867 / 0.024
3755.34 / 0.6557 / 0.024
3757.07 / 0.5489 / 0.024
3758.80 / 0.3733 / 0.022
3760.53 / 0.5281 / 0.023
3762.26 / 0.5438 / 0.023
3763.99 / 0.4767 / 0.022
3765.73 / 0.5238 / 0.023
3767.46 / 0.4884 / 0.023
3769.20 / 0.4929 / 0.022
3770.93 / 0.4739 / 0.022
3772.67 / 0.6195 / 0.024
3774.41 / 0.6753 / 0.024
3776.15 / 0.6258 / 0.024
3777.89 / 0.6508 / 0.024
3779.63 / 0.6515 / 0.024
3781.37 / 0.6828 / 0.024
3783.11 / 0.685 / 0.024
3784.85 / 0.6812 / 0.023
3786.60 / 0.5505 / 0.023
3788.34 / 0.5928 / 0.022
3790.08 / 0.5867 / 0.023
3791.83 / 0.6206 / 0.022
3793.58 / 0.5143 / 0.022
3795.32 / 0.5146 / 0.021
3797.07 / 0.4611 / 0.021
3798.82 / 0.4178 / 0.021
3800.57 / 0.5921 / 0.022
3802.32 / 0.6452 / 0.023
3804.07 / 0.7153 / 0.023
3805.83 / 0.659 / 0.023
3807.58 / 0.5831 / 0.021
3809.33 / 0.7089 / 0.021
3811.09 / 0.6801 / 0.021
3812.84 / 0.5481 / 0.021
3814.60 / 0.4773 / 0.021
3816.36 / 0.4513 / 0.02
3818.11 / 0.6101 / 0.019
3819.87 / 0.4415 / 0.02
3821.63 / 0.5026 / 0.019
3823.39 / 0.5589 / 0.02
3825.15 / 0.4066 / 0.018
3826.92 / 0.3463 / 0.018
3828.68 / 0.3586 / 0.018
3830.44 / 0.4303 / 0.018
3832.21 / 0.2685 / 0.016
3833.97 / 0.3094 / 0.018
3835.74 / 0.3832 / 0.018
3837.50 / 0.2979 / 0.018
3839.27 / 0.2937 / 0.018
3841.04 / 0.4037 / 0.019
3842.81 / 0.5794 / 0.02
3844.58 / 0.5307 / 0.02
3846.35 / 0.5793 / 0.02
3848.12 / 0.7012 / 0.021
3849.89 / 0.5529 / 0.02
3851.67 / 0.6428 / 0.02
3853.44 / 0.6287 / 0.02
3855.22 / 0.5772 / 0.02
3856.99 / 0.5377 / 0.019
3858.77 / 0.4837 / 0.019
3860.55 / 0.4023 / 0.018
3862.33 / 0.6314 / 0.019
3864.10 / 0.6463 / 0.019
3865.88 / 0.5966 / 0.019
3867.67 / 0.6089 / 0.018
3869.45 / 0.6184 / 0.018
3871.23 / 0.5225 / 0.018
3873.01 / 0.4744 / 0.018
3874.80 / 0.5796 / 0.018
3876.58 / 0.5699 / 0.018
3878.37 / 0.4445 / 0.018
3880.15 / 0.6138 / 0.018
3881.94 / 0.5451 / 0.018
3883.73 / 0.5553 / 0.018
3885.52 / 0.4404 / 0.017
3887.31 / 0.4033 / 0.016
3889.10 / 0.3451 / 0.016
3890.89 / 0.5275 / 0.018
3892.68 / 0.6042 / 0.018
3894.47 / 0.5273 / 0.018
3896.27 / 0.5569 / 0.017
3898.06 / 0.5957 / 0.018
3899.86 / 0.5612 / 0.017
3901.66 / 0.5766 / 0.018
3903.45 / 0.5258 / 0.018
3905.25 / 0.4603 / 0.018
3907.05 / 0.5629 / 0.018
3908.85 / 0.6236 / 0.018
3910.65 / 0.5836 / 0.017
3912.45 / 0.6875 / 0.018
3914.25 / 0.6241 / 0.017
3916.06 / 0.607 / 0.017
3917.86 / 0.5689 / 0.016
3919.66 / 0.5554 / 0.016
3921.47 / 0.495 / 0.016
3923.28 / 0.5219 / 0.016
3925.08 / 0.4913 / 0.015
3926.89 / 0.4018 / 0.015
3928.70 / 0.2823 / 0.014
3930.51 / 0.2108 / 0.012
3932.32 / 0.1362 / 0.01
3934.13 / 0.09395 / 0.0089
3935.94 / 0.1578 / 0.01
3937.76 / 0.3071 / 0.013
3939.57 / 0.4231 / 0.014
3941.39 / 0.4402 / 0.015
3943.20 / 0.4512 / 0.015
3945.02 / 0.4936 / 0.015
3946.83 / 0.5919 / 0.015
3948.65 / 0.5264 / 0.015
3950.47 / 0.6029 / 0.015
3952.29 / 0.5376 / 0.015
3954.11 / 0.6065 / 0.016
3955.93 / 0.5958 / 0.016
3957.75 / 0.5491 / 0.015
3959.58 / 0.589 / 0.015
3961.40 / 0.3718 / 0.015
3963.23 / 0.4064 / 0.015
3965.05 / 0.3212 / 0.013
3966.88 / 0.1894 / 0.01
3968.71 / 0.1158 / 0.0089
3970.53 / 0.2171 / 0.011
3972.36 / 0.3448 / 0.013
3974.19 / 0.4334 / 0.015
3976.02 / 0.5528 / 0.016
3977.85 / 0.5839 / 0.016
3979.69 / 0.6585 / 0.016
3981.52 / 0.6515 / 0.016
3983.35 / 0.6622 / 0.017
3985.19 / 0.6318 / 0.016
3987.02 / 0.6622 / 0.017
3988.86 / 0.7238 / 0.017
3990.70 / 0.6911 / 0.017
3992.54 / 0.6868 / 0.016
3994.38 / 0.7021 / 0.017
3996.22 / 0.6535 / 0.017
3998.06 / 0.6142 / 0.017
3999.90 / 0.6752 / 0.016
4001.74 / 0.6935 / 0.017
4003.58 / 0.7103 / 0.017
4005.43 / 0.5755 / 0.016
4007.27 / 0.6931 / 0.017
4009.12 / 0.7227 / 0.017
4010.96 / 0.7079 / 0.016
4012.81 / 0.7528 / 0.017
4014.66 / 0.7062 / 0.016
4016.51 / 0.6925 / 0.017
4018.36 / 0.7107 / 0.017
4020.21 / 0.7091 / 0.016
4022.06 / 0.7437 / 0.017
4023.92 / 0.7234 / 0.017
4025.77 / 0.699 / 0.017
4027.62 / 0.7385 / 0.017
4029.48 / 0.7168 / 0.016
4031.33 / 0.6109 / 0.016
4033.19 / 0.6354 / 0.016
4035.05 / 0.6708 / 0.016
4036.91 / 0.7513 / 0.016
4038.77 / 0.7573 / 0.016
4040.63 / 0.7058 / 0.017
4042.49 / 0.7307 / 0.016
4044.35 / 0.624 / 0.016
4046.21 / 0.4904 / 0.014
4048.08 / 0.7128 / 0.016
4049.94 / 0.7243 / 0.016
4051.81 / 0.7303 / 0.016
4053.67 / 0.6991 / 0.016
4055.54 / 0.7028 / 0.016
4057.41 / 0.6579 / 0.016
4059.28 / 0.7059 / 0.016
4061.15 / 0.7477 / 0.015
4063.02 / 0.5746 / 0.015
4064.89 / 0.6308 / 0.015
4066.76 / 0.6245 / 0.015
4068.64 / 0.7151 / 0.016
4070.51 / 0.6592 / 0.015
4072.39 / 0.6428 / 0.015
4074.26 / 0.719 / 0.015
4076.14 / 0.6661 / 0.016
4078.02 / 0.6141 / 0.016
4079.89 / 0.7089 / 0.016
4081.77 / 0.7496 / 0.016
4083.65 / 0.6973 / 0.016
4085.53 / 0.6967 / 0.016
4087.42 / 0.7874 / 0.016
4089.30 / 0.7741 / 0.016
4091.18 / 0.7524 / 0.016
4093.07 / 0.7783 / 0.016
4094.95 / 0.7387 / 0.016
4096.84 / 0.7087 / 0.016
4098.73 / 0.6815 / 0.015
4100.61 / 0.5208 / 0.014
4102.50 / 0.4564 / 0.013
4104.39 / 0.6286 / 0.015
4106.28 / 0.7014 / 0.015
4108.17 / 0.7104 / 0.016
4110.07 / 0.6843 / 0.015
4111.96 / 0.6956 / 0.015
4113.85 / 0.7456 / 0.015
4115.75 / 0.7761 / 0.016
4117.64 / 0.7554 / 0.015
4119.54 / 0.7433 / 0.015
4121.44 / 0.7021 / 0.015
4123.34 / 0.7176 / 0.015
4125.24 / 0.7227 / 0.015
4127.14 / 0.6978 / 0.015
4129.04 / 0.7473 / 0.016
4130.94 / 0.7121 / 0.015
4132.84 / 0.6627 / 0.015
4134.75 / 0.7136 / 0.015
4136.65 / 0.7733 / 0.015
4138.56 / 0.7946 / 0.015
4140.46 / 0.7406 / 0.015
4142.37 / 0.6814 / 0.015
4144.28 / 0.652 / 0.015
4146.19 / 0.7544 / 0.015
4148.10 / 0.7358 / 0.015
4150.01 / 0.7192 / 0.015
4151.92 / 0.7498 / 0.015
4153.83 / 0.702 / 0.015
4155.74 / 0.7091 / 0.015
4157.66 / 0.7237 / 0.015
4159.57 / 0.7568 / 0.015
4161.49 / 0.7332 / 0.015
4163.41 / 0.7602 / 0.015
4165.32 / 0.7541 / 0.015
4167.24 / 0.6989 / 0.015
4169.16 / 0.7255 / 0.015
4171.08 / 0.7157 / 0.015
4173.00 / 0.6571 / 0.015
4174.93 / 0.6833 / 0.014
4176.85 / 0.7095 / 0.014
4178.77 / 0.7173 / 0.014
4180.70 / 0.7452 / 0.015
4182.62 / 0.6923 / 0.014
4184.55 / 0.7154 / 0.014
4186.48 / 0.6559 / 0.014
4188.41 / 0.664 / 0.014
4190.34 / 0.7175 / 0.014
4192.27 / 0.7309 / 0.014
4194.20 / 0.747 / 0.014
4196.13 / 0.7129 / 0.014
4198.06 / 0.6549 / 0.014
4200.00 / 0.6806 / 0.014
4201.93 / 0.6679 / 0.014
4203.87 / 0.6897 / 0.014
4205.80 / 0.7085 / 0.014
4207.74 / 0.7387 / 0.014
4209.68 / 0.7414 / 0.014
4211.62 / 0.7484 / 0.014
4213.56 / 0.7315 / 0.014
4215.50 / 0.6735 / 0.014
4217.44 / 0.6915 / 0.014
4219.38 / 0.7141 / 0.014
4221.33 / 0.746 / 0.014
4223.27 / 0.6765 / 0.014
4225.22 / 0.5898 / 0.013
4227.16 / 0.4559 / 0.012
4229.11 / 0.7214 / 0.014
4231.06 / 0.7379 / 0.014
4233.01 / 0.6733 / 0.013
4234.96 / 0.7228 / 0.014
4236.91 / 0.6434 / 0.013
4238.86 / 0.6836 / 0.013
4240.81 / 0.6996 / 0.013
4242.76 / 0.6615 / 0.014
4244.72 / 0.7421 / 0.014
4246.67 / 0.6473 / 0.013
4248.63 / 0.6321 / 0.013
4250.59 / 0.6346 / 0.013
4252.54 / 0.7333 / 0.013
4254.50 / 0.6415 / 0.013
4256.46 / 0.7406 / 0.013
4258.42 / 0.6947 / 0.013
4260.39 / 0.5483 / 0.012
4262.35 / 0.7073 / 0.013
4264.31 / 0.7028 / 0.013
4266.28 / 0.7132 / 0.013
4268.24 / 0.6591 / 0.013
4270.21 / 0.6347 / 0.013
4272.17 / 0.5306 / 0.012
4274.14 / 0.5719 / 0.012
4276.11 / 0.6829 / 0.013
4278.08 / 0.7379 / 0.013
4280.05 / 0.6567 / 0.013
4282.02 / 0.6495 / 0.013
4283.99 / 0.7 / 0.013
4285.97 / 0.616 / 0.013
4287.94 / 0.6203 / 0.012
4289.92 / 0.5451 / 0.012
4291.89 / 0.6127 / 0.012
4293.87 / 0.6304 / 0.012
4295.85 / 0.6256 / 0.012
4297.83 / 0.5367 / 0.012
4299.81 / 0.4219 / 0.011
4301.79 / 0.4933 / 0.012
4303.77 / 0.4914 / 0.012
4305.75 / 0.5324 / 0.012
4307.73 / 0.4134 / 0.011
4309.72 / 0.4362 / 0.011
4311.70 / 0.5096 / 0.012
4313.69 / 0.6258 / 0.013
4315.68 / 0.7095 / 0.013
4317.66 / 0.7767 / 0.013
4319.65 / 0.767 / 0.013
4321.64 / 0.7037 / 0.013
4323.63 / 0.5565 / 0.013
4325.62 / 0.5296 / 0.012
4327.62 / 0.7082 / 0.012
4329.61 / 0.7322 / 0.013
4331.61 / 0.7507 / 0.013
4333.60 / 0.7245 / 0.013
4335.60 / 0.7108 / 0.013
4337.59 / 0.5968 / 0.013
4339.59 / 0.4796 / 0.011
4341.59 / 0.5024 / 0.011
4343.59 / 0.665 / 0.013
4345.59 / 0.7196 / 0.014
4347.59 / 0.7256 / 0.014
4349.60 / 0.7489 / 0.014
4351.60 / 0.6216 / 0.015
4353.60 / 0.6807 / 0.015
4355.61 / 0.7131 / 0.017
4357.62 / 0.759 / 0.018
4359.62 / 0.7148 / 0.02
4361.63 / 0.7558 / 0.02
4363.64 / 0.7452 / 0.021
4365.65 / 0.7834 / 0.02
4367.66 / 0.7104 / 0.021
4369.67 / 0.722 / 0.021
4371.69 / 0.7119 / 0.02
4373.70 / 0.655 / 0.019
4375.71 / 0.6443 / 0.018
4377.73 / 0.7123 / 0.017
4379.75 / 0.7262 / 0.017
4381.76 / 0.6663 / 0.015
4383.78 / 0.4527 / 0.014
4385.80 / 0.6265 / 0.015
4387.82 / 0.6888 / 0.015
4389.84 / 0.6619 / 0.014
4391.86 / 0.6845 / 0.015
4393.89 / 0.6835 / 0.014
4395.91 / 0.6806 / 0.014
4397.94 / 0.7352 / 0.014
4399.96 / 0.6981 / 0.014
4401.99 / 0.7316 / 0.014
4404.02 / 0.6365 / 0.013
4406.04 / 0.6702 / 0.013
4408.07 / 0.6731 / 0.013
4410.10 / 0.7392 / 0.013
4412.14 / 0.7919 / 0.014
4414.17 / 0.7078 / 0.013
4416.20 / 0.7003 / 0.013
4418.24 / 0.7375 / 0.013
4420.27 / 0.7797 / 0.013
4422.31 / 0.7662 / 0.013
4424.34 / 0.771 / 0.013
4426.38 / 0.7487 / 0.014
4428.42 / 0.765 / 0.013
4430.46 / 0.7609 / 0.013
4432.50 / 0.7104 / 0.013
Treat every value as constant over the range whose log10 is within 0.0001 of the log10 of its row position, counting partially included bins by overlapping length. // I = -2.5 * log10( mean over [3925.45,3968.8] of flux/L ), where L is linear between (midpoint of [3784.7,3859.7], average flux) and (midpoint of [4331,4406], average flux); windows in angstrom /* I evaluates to 0.364 mag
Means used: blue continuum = 0.52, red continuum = 0.681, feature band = 0.398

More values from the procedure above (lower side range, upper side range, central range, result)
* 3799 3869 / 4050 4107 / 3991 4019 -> -0.09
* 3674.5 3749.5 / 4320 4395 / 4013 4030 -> -0.22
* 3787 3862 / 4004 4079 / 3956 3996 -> 0.23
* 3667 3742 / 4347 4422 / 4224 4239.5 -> 0.01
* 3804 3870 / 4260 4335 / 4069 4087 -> -0.20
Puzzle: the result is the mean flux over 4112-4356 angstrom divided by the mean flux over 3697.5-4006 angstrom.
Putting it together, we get 1.3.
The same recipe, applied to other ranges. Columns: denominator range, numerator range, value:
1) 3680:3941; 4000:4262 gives 1.36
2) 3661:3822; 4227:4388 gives 1.21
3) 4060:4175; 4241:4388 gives 0.92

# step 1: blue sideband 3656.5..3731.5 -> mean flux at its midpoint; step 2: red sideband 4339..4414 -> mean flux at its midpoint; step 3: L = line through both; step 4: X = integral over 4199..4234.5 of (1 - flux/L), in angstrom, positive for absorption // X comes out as -1.95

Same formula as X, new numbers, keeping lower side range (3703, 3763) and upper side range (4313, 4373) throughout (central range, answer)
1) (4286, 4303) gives 2.8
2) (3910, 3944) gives 7.8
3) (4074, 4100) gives -5.0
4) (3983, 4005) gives -4.0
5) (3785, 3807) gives -3.2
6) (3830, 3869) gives 1.2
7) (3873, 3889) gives 0.7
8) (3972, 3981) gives 0.5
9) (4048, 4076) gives -4.2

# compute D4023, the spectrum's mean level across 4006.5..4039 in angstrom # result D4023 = 0.707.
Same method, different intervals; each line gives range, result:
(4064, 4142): 0.701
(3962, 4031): 0.607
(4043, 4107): 0.677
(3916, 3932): 0.44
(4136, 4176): 0.724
